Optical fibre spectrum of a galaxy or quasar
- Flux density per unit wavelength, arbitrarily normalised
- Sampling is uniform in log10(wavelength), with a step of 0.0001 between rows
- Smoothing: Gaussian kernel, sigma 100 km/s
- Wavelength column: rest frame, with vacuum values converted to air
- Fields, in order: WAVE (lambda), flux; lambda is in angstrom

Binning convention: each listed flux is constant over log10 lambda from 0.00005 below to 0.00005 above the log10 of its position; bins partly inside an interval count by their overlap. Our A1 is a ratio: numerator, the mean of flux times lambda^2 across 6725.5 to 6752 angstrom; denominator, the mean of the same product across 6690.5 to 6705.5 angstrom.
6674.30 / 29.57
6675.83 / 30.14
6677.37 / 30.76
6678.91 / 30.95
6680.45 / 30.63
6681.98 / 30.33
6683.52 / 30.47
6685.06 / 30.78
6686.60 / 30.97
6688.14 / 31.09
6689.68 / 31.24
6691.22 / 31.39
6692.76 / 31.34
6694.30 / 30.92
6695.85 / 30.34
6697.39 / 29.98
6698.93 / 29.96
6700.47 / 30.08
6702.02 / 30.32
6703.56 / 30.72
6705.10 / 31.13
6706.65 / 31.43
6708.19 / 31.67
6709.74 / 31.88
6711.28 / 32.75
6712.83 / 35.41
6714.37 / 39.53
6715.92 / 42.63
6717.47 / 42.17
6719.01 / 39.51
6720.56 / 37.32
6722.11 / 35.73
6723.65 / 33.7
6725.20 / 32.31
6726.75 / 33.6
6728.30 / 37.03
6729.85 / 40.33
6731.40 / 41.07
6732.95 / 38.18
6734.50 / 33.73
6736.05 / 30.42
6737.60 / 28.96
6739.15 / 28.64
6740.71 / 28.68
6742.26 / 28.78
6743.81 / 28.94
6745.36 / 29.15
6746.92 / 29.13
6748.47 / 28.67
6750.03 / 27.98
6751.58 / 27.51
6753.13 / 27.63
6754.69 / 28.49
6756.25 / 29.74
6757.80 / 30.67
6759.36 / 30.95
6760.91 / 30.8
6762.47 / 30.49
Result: 1.1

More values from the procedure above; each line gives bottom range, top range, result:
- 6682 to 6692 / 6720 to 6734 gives 1.19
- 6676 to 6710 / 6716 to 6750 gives 1.11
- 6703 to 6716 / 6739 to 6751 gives 0.86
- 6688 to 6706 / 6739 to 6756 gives 0.94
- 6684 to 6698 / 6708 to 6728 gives 1.18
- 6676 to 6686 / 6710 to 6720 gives 1.26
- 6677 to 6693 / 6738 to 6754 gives 0.94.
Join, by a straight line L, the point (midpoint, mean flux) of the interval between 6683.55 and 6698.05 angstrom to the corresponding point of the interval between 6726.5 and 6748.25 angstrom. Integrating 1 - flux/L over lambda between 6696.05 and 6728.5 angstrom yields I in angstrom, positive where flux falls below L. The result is -2.5 angstrom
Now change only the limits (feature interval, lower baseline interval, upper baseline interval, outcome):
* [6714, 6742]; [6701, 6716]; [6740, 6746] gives -4.3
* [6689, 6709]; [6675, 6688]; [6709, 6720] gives 2.1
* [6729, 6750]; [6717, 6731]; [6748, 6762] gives 0.9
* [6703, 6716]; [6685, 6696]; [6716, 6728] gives 0.3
